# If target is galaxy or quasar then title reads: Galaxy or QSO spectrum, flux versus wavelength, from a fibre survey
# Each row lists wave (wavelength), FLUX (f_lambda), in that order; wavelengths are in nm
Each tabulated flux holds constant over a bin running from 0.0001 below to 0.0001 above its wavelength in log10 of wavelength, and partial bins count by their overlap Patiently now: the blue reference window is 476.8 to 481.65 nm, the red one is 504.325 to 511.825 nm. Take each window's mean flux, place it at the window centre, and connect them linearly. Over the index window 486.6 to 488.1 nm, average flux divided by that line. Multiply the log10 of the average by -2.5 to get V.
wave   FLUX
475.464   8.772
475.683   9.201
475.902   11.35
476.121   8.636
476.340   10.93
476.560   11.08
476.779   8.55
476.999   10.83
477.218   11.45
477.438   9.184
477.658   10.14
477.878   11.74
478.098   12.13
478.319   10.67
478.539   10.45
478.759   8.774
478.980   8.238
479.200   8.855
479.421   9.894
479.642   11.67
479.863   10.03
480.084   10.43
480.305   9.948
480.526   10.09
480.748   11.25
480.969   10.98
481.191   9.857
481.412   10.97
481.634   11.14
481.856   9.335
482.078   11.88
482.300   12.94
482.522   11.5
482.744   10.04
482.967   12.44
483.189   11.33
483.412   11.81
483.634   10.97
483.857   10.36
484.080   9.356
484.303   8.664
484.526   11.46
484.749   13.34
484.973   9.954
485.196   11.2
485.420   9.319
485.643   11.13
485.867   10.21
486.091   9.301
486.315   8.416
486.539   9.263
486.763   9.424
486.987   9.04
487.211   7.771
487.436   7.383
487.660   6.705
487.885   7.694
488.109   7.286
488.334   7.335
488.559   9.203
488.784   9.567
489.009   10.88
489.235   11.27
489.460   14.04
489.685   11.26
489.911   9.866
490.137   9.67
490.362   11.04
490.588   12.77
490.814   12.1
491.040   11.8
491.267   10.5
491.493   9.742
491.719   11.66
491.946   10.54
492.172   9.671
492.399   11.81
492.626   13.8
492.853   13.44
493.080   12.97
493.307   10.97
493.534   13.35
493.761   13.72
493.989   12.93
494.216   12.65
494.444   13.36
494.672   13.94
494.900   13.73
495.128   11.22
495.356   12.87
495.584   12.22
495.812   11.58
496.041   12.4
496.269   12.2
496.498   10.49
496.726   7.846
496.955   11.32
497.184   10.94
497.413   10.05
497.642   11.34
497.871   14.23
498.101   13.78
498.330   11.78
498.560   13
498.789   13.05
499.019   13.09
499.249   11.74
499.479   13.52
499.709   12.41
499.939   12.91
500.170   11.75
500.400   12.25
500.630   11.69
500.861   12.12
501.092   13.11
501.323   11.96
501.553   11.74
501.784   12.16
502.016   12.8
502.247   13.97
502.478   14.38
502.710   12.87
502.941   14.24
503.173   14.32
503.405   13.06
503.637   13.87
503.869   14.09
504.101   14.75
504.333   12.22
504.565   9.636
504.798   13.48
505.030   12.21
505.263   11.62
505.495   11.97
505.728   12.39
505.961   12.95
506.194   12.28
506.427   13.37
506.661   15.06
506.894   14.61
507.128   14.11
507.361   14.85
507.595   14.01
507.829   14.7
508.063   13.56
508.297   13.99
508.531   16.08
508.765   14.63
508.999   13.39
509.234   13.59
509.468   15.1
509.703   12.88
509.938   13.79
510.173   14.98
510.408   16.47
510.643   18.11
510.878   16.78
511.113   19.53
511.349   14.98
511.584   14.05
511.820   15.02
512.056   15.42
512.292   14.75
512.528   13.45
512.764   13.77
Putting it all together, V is 0.39 mag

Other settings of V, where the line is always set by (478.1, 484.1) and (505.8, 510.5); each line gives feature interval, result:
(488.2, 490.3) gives 0.13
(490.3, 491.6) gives 0.05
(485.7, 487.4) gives 0.24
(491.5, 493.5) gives 0.03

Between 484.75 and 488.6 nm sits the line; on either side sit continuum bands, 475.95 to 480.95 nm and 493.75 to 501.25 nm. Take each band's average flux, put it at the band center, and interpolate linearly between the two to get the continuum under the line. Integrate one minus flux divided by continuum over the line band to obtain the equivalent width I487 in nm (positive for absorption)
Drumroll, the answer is 0.74 nm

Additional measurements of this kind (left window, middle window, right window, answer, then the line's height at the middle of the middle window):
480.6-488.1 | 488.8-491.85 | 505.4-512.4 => 0.00 nm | 11.2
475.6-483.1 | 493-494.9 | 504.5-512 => -0.10 nm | 12.4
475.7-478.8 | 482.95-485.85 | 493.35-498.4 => 0.08 nm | 11.1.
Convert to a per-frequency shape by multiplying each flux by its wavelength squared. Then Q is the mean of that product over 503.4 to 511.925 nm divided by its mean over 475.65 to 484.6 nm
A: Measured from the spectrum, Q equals 1.50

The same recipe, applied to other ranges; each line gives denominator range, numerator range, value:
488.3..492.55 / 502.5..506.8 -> 1.27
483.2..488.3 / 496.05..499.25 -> 1.30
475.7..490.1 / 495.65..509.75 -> 1.37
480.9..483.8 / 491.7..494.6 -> 1.16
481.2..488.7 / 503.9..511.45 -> 1.56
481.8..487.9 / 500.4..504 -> 1.39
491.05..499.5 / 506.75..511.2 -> 1.31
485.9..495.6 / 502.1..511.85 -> 1.38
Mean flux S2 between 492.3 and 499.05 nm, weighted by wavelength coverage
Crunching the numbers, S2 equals 12.3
